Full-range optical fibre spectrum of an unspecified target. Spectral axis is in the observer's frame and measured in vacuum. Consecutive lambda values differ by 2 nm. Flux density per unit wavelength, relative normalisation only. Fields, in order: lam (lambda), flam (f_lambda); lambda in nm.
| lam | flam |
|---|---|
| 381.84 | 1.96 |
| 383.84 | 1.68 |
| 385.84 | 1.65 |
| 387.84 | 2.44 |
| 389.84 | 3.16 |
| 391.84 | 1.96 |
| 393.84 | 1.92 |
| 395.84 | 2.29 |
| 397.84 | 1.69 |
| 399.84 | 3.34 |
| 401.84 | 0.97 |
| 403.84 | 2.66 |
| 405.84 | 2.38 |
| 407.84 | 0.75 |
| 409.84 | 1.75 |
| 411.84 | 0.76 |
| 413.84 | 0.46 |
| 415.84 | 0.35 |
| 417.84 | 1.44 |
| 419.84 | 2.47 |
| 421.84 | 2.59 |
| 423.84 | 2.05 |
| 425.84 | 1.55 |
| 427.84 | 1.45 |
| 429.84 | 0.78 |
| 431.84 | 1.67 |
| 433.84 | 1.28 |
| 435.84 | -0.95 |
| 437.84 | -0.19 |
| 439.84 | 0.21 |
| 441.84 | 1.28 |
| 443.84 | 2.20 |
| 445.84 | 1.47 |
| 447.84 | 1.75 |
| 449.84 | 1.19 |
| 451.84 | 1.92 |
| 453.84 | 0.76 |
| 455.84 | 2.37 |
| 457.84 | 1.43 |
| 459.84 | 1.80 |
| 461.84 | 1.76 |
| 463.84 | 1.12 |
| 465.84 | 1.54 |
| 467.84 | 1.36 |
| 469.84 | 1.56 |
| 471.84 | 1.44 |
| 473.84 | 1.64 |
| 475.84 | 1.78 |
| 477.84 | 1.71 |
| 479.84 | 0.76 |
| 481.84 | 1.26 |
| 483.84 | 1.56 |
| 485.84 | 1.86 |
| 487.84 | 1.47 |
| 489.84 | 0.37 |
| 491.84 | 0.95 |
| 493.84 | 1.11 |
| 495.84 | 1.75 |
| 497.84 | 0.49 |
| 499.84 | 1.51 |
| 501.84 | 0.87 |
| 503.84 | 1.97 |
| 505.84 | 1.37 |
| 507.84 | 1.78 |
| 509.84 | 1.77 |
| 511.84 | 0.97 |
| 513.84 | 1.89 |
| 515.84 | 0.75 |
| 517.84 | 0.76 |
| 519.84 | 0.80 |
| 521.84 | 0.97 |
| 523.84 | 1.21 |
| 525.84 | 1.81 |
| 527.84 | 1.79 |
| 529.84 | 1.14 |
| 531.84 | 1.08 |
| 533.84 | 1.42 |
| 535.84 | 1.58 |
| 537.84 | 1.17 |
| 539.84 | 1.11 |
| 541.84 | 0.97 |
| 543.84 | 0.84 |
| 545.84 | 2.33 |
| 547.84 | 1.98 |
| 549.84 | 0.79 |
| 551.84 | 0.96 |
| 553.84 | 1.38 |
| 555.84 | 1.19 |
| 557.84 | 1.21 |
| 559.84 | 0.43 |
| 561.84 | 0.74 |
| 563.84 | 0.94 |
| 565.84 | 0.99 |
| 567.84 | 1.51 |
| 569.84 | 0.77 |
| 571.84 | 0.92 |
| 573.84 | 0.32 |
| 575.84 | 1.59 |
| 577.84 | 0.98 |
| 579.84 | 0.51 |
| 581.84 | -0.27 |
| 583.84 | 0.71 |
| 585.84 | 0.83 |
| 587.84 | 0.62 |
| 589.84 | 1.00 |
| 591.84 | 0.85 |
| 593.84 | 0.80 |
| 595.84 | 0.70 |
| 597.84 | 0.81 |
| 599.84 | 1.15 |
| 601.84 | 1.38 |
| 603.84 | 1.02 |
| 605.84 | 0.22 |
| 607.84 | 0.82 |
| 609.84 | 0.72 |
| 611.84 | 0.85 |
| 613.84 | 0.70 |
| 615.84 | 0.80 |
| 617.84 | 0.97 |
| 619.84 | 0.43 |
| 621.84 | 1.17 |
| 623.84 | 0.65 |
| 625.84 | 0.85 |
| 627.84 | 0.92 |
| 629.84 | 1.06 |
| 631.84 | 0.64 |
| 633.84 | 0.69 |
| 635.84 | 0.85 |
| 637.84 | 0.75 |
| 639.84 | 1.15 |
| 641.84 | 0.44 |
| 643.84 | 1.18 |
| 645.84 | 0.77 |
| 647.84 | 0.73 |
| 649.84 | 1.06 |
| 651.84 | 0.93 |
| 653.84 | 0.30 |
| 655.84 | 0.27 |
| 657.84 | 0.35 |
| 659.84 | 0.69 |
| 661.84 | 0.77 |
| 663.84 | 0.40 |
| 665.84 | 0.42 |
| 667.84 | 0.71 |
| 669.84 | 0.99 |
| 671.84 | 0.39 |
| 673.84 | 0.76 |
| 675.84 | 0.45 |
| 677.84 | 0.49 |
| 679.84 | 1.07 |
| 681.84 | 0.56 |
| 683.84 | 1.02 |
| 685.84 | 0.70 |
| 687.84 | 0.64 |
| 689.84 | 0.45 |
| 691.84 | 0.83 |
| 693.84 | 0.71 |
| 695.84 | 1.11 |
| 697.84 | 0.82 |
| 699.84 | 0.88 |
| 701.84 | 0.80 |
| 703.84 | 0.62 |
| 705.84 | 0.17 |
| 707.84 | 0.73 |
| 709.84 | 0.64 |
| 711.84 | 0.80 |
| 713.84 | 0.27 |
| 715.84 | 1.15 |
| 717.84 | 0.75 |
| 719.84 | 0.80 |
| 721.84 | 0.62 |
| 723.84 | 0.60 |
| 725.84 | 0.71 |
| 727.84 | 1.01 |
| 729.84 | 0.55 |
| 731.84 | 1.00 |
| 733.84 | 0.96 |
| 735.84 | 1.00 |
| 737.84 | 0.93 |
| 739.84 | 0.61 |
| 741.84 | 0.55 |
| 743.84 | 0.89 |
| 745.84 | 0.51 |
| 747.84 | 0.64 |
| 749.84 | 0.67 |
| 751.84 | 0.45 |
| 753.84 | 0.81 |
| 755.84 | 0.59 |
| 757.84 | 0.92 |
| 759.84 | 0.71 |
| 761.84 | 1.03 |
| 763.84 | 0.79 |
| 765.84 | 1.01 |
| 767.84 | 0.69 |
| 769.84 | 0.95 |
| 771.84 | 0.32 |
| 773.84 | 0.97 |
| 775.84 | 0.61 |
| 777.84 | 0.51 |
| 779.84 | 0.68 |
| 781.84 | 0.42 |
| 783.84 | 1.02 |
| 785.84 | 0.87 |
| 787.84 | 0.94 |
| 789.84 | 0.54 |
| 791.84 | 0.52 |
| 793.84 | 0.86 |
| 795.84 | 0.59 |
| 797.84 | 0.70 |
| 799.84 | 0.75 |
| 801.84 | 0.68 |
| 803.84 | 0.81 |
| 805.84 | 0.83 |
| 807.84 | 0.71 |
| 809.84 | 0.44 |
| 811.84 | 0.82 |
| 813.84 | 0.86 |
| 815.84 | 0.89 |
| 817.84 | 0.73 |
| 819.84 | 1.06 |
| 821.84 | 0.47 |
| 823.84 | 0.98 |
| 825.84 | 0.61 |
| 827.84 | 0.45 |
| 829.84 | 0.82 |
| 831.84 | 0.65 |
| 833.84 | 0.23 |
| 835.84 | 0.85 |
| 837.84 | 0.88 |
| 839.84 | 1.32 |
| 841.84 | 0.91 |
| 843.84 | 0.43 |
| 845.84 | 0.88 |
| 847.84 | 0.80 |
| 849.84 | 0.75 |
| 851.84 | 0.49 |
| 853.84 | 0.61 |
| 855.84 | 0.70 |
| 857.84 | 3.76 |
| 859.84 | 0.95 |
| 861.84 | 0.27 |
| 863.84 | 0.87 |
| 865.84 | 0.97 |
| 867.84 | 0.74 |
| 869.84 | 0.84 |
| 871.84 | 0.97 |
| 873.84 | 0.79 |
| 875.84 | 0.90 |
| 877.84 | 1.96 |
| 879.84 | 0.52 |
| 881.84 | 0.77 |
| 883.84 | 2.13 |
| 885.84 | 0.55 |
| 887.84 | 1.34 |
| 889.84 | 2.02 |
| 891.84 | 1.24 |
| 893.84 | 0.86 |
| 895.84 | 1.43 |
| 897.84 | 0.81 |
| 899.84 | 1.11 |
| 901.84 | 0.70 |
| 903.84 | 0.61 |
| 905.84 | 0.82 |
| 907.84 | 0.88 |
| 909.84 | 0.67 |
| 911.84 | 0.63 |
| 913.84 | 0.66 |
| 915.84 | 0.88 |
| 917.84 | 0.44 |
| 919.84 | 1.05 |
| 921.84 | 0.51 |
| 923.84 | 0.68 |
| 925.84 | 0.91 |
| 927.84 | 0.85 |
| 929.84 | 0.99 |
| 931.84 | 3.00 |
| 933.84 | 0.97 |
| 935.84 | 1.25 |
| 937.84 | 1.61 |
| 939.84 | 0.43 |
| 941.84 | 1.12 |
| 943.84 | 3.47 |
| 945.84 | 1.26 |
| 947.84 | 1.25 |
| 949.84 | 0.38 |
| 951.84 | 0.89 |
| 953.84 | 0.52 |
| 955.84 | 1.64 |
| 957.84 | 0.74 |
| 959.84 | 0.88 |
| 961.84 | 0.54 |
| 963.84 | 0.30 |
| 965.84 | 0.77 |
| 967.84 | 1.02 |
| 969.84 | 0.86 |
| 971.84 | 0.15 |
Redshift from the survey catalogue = 1.301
